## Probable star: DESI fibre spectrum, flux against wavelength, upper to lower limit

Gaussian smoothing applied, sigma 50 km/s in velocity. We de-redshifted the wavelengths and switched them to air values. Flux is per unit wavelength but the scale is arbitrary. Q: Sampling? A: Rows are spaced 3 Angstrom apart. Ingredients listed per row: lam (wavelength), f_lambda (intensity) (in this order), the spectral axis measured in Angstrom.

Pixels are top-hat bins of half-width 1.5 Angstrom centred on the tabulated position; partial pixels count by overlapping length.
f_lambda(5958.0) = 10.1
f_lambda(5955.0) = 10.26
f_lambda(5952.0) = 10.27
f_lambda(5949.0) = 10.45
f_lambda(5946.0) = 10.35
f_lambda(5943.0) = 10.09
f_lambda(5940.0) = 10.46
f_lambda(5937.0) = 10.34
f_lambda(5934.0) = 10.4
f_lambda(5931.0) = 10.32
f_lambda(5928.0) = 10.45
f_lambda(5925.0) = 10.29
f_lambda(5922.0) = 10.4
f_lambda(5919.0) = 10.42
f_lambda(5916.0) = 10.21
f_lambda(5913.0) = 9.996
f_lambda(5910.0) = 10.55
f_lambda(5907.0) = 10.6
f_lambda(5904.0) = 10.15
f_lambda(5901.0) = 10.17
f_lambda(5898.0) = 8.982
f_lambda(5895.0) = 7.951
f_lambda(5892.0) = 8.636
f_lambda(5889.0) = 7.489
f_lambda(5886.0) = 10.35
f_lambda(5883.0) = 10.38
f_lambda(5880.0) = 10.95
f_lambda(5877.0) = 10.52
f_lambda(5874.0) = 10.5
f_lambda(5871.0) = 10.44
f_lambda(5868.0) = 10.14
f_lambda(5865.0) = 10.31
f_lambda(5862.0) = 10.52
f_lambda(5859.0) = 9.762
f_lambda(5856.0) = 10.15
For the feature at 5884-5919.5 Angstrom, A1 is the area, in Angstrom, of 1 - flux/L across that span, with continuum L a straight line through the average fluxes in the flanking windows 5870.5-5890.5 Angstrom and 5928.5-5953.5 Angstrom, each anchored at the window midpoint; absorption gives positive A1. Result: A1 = 1.9 Angstrom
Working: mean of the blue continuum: 10.1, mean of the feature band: 9.61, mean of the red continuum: 10.3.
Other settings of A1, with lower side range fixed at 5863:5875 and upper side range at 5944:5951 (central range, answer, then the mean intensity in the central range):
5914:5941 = 0.0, 10.4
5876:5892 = 0.9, 9.8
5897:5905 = 0.4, 9.79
